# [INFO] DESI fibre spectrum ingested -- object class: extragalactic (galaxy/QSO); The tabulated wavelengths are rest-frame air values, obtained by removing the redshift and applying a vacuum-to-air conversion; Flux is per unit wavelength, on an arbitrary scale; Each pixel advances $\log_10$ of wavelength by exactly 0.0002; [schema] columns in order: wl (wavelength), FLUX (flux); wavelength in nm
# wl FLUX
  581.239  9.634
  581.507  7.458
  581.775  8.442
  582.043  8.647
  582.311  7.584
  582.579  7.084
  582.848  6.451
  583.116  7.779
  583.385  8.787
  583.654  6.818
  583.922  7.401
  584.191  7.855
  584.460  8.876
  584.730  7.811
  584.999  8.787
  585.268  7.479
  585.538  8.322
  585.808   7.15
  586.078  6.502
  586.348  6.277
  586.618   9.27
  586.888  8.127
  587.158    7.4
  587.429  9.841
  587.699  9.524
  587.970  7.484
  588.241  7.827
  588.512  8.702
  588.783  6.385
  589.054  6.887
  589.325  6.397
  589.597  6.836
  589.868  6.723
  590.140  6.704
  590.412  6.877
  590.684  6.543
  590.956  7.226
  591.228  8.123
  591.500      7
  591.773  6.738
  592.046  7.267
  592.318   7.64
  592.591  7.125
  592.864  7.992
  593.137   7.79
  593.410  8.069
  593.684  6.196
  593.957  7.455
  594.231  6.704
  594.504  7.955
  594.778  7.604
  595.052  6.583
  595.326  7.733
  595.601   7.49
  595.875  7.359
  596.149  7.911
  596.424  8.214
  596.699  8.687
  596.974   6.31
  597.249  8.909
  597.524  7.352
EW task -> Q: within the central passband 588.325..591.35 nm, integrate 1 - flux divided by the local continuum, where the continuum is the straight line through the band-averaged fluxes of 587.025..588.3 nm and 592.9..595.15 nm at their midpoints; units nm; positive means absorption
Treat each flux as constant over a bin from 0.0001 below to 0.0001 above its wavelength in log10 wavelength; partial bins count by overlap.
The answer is 0.38 nm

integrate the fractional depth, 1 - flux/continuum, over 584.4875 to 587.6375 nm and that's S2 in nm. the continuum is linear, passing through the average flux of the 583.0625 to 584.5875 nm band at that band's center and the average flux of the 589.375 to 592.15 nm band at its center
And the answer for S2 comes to -0.15 nm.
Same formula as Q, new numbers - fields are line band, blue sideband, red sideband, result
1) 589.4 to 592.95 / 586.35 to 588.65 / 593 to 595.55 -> 0.32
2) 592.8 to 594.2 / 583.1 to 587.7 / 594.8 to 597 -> 0.05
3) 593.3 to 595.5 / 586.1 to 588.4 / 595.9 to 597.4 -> 0.20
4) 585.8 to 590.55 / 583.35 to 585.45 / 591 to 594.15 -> 0.12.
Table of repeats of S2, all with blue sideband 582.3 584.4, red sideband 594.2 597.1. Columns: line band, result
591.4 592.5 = 0.053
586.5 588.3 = -0.238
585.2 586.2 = 0.020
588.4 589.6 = 0.079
